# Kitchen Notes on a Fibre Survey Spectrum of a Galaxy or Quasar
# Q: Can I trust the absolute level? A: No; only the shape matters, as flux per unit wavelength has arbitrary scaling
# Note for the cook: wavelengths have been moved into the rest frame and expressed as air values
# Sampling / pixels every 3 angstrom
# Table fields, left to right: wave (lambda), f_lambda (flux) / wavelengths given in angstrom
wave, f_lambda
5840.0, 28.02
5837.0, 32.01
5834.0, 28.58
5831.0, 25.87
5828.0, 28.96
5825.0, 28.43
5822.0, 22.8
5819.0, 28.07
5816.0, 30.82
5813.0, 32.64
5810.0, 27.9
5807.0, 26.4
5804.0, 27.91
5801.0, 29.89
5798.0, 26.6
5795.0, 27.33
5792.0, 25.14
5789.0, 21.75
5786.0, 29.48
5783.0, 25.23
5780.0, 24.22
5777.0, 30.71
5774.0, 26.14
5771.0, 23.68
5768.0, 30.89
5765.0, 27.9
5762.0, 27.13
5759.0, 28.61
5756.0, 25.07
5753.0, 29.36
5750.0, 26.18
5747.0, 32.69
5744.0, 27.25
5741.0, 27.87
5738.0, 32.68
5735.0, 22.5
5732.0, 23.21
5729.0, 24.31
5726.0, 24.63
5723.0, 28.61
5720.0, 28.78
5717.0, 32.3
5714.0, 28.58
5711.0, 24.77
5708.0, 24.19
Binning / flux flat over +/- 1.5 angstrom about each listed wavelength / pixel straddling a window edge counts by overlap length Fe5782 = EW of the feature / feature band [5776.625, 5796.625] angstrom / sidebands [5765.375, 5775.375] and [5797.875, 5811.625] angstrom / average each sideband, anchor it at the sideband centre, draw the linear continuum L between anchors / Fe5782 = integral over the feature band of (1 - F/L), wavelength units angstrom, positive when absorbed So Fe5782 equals 1.0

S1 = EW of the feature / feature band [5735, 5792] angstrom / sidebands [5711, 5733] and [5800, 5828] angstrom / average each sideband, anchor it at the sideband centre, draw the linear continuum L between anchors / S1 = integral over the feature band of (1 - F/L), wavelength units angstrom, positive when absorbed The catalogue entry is 0.5 angstrom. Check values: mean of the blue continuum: 27.1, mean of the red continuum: 28.3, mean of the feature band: 27.4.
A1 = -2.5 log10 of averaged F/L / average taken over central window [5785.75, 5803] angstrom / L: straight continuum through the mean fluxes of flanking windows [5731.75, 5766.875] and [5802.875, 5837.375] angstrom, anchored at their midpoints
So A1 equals 0.06 mag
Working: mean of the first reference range 27.7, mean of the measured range 26.5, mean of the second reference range 28.3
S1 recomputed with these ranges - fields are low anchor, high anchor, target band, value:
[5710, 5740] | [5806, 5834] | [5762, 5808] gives 1.3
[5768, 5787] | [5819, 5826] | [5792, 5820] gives -2.3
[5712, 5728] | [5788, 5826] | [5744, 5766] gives -0.1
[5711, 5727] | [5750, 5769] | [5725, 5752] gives 1.2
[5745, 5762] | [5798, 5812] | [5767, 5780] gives 0.4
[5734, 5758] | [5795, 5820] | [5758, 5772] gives 0.3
